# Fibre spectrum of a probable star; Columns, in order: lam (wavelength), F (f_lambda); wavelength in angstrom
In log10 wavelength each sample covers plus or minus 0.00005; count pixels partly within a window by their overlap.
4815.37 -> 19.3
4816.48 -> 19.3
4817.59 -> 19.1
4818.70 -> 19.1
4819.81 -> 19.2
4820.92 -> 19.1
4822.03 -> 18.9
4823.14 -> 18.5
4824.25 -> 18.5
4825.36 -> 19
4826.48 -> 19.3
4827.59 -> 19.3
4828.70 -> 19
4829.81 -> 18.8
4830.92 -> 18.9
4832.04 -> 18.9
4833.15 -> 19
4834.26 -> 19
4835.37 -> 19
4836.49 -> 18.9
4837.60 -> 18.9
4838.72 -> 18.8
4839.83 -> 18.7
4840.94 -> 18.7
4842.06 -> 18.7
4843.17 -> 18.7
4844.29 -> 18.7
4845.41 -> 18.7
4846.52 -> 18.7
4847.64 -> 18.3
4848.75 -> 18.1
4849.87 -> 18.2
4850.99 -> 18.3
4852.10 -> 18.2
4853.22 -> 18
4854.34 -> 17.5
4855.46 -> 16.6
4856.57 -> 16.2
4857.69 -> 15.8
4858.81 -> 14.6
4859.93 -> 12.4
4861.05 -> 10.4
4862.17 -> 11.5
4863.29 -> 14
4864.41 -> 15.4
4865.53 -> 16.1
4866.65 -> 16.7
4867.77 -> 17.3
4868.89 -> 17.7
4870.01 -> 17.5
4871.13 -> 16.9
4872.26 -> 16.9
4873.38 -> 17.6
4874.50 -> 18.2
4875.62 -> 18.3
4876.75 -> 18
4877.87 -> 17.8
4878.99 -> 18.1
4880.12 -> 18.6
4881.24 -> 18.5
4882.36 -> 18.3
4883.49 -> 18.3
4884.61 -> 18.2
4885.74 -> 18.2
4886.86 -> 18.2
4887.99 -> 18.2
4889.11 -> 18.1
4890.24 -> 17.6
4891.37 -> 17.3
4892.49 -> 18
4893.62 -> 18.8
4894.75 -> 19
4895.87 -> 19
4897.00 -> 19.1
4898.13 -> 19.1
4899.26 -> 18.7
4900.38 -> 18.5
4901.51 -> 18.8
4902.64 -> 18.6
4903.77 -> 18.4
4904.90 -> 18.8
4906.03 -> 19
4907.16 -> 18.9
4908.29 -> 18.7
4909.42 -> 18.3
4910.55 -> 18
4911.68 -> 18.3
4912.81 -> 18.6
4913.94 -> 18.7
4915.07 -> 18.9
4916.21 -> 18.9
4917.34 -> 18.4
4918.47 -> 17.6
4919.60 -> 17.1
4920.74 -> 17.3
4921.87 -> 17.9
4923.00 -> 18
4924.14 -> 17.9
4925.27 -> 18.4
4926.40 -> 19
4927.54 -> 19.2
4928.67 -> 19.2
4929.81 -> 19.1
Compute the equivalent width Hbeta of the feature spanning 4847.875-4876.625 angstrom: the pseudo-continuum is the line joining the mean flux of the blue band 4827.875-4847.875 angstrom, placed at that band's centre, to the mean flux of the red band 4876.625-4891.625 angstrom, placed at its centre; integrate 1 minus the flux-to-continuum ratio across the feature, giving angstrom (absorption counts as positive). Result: 3.22 angstrom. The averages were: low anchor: 18.8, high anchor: 18.1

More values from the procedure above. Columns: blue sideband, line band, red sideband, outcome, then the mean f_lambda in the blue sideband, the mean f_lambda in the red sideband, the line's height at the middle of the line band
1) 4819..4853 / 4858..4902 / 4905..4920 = 3.1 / 18.8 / 18.4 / 18.6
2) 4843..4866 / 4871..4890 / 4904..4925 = -0.9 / 16.4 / 18.3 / 17.2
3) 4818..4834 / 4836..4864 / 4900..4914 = 2.7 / 19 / 18.6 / 18.9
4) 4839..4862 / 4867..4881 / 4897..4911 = 0.0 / 17.1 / 18.7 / 17.8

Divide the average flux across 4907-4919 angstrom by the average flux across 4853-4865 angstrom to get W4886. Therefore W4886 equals 1.26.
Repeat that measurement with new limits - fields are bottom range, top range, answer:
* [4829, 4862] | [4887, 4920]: 1.05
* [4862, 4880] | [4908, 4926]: 1.08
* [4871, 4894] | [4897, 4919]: 1.03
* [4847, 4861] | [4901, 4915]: 1.12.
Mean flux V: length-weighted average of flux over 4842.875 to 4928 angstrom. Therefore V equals 17.7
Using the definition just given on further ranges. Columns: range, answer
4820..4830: 18.9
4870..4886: 18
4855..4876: 15.8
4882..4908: 18.5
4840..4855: 18.4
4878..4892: 18.1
